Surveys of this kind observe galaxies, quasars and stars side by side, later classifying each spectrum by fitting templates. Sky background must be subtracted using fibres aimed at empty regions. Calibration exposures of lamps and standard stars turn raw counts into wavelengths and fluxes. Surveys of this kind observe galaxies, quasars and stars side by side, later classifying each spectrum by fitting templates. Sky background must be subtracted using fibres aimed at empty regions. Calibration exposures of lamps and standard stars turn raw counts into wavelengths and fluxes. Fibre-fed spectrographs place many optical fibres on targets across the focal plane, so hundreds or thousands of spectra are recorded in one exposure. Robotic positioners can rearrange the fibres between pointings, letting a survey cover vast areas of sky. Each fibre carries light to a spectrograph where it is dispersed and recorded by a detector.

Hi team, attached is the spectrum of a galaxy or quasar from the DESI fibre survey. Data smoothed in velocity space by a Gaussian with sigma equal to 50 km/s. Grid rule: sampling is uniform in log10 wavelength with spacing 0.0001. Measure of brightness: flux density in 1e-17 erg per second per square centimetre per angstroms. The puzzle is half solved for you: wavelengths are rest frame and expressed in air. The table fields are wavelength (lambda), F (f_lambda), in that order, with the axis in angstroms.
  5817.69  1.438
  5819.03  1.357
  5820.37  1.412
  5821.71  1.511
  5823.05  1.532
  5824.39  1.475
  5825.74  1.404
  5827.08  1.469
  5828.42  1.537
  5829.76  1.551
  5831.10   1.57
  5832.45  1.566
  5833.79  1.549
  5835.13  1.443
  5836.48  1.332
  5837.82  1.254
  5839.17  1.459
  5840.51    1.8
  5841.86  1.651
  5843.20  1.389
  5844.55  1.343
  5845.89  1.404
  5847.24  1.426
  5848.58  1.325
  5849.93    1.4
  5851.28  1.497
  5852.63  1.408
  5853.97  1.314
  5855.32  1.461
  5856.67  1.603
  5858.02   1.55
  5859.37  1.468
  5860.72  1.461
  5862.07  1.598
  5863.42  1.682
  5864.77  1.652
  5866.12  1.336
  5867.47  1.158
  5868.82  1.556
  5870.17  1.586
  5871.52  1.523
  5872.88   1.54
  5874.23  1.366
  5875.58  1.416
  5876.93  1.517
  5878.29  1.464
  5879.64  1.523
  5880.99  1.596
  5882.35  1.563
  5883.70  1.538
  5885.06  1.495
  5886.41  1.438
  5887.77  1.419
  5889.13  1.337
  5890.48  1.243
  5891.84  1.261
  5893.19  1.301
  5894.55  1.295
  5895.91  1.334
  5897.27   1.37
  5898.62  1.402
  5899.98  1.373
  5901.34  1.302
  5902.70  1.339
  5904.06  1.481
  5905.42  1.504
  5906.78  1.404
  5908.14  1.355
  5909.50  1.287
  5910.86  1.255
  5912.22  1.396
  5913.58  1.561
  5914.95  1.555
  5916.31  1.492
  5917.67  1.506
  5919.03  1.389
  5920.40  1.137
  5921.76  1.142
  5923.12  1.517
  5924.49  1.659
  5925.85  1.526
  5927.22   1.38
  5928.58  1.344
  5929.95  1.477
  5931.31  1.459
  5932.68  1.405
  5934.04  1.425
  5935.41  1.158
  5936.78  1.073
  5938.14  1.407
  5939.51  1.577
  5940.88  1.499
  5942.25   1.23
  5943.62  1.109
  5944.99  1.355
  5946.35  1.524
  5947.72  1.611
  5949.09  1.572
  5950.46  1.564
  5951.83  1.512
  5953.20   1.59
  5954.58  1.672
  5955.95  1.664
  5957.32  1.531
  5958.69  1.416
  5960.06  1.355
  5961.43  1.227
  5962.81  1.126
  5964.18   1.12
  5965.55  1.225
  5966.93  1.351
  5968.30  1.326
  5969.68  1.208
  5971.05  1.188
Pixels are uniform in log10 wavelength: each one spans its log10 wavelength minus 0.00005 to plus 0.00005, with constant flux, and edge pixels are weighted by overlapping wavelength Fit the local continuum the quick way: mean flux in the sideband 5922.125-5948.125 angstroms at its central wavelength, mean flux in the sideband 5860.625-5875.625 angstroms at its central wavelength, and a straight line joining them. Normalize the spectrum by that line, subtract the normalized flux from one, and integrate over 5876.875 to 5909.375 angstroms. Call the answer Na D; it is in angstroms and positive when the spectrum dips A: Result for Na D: 1.2 angstroms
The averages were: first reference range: 1.49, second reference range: 1.4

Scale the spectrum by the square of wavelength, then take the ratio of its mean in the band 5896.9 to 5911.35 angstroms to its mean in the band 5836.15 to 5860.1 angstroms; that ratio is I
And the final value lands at 0.96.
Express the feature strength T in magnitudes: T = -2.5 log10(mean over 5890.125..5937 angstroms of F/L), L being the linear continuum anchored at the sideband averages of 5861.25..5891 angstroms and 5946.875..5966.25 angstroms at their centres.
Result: 0.06 mag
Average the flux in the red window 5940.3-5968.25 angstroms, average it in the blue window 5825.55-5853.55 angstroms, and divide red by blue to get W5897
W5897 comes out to 1.0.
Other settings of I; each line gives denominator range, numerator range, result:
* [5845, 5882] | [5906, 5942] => 0.97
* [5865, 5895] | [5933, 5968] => 1.00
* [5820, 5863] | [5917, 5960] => 1.00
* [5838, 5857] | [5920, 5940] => 0.98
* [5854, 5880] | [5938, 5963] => 1.00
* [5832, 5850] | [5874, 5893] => 1.00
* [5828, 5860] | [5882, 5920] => 0.97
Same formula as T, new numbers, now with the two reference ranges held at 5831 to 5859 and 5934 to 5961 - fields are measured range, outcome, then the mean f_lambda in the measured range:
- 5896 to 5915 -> 0.04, 1.39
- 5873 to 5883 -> -0.03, 1.5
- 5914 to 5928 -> 0.01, 1.43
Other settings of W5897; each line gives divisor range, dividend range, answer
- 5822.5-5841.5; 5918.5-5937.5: 0.91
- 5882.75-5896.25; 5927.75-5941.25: 1.01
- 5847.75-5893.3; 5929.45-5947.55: 0.94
